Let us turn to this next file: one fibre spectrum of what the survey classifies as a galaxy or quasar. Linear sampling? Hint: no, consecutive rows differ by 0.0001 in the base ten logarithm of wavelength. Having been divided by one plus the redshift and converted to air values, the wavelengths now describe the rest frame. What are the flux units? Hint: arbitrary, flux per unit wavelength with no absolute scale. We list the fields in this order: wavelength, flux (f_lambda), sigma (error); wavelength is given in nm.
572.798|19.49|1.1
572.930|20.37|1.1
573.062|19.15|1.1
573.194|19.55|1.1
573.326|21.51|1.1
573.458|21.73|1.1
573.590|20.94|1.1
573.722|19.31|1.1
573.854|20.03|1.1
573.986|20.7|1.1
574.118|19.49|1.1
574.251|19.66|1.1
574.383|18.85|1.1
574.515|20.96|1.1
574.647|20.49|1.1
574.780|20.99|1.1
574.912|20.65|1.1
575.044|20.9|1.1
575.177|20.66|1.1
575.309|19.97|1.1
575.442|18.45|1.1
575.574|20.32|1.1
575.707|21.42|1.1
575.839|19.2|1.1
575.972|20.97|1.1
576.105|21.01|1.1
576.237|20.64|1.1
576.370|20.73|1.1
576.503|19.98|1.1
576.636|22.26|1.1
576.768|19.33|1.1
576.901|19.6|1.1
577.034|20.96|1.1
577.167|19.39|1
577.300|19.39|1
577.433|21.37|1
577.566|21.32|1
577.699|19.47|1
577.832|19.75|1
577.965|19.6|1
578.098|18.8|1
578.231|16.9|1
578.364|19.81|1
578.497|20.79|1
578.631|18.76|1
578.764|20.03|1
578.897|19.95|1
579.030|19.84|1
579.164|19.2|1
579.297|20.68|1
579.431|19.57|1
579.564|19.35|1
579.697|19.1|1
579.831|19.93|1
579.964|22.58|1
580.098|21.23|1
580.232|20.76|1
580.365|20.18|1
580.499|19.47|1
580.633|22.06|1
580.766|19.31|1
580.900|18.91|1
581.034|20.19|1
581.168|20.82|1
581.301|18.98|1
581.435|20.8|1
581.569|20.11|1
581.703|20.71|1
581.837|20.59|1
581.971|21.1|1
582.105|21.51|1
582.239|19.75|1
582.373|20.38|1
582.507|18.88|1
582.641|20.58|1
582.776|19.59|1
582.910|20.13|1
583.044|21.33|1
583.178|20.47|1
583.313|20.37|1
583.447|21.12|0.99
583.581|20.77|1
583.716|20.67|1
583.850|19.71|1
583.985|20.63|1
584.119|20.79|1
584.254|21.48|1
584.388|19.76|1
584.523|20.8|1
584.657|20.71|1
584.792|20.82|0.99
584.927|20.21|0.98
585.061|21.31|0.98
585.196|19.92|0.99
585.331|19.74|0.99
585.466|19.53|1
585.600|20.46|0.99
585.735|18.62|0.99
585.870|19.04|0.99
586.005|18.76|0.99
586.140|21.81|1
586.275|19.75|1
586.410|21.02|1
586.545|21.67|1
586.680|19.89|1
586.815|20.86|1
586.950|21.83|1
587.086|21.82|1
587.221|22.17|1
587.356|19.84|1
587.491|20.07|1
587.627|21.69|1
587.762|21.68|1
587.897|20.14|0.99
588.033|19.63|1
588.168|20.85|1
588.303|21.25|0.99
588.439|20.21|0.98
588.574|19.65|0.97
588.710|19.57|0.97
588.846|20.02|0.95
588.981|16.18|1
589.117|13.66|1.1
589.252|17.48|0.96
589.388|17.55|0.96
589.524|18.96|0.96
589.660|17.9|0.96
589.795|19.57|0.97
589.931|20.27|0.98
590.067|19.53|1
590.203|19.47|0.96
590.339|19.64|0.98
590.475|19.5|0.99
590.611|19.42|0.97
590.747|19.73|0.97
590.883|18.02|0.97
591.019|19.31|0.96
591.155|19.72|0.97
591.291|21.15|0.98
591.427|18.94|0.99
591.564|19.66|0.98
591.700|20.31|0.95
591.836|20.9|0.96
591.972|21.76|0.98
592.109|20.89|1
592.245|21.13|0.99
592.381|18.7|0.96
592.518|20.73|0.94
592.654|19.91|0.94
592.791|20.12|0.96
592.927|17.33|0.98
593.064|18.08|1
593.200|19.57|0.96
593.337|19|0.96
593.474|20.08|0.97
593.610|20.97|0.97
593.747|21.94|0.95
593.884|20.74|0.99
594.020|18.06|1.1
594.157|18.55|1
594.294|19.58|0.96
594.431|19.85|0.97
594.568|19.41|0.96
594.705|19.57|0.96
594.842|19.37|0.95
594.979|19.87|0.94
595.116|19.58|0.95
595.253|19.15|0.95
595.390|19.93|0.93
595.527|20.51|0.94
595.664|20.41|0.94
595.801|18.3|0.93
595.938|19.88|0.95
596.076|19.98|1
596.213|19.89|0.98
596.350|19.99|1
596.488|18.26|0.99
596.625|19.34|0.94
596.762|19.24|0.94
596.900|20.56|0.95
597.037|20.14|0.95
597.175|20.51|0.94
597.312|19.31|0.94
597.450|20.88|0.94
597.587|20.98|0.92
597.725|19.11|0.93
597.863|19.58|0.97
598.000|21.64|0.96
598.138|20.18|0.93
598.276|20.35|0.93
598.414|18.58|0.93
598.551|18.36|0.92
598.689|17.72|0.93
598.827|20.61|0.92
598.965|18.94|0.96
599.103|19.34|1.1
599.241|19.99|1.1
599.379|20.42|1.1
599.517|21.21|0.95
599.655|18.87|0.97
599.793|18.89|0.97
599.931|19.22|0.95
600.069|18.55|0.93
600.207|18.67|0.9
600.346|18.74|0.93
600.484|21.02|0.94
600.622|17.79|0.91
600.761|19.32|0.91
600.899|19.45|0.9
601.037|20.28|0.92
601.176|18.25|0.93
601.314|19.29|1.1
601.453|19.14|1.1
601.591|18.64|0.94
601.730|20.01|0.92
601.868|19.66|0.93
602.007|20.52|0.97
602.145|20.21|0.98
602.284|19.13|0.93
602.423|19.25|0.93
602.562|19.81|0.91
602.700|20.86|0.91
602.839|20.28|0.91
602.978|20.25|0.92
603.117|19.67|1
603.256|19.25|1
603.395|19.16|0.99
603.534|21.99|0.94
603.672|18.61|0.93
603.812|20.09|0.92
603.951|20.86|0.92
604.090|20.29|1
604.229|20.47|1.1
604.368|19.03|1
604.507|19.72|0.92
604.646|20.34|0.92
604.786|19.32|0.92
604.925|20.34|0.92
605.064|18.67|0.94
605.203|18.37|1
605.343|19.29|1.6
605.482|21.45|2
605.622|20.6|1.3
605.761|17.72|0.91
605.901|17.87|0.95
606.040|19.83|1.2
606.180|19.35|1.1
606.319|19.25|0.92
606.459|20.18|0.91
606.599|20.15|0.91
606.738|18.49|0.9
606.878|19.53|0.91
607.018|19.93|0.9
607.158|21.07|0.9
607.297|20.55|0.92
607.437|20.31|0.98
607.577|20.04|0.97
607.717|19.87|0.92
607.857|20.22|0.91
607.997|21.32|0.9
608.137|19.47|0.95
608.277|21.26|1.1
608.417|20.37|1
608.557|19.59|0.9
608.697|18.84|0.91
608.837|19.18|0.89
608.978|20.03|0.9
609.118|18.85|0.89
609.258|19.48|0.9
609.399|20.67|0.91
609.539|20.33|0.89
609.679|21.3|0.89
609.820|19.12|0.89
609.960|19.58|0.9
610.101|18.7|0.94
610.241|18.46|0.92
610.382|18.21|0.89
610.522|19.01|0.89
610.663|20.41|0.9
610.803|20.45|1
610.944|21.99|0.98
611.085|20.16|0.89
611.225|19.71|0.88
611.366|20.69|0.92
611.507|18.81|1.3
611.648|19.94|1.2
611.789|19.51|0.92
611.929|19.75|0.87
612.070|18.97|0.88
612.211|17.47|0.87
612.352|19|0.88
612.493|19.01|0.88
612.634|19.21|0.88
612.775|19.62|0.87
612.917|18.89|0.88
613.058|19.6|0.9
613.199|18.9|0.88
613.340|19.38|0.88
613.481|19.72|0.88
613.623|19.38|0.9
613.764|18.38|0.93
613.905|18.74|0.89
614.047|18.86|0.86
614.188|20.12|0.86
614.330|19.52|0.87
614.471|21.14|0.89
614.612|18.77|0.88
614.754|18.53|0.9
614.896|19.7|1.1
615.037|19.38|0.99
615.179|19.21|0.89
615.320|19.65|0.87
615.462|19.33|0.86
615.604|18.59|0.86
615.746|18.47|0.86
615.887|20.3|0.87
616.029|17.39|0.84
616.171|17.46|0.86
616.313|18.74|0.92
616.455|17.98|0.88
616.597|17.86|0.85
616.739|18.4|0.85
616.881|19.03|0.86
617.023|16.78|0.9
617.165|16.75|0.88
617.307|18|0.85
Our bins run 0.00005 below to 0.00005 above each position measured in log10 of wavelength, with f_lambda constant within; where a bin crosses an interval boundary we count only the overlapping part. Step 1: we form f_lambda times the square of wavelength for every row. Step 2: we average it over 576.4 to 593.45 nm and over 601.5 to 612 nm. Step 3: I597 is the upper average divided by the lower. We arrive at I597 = 1.1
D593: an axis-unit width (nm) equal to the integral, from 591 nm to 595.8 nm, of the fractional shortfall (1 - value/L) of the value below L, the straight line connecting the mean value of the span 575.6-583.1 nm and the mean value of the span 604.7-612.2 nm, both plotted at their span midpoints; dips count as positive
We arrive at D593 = 0.03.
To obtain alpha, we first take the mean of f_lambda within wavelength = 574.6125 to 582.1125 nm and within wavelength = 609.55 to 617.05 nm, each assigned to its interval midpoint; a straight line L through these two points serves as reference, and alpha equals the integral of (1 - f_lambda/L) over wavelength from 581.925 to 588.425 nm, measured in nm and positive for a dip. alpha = -0.171 nm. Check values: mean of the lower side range 20.2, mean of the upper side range 19.2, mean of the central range 20.5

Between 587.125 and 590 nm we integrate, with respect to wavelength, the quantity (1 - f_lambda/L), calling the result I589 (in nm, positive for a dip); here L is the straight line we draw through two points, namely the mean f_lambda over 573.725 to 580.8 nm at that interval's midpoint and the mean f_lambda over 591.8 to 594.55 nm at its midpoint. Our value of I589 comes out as 0.07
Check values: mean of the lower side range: 20.1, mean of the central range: 19.5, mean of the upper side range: 19.9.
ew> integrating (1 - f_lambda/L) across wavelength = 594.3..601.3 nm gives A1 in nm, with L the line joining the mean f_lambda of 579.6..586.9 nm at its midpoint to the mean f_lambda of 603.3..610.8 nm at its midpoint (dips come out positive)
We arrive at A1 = 0.14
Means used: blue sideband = 20.4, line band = 19.6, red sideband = 19.8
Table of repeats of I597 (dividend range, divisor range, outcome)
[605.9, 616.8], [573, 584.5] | 1.07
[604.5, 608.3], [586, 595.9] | 1.05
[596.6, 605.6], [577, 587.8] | 1.03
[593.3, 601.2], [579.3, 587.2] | 1.01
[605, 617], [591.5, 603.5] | 1.03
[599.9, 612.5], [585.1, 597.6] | 1.05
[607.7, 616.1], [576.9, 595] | 1.06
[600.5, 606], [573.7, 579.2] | 1.07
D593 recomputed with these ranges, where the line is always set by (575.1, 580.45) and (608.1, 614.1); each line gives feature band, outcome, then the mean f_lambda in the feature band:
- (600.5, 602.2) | 0.02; 19.4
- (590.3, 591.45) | 0.02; 19.5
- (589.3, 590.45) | 0.04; 19.1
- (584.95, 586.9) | -0.02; 20.2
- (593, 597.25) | 0.02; 19.7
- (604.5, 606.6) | 0.01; 19.5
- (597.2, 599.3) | 0.00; 19.7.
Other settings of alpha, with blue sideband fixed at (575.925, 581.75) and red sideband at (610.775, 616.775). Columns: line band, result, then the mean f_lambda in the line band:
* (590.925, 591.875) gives -0.01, 19.9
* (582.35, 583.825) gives -0.03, 20.4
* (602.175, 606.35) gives -0.05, 19.7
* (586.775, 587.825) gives -0.07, 21.2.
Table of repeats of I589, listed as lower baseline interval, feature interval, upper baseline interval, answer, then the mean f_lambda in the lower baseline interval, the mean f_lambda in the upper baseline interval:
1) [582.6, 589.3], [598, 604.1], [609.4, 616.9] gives 0.03 nm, 20.2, 19.3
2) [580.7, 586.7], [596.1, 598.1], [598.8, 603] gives -0.03 nm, 20.3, 19.5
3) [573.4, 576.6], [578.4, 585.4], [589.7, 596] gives -0.07 nm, 20.3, 19.7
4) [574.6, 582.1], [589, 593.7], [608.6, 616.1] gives 0.12 nm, 20.2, 19.4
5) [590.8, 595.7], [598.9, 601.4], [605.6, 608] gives 0.05 nm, 19.8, 19.7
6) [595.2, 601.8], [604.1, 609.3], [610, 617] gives -0.10 nm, 19.6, 19.2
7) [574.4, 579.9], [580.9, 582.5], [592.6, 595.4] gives -0.03 nm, 20.1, 19.5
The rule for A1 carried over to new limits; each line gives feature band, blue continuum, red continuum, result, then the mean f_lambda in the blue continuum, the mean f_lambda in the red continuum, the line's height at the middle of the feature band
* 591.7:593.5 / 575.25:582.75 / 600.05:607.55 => -0.001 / 20.1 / 19.7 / 19.9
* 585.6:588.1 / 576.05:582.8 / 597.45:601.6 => -0.087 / 20.1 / 19.5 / 19.9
